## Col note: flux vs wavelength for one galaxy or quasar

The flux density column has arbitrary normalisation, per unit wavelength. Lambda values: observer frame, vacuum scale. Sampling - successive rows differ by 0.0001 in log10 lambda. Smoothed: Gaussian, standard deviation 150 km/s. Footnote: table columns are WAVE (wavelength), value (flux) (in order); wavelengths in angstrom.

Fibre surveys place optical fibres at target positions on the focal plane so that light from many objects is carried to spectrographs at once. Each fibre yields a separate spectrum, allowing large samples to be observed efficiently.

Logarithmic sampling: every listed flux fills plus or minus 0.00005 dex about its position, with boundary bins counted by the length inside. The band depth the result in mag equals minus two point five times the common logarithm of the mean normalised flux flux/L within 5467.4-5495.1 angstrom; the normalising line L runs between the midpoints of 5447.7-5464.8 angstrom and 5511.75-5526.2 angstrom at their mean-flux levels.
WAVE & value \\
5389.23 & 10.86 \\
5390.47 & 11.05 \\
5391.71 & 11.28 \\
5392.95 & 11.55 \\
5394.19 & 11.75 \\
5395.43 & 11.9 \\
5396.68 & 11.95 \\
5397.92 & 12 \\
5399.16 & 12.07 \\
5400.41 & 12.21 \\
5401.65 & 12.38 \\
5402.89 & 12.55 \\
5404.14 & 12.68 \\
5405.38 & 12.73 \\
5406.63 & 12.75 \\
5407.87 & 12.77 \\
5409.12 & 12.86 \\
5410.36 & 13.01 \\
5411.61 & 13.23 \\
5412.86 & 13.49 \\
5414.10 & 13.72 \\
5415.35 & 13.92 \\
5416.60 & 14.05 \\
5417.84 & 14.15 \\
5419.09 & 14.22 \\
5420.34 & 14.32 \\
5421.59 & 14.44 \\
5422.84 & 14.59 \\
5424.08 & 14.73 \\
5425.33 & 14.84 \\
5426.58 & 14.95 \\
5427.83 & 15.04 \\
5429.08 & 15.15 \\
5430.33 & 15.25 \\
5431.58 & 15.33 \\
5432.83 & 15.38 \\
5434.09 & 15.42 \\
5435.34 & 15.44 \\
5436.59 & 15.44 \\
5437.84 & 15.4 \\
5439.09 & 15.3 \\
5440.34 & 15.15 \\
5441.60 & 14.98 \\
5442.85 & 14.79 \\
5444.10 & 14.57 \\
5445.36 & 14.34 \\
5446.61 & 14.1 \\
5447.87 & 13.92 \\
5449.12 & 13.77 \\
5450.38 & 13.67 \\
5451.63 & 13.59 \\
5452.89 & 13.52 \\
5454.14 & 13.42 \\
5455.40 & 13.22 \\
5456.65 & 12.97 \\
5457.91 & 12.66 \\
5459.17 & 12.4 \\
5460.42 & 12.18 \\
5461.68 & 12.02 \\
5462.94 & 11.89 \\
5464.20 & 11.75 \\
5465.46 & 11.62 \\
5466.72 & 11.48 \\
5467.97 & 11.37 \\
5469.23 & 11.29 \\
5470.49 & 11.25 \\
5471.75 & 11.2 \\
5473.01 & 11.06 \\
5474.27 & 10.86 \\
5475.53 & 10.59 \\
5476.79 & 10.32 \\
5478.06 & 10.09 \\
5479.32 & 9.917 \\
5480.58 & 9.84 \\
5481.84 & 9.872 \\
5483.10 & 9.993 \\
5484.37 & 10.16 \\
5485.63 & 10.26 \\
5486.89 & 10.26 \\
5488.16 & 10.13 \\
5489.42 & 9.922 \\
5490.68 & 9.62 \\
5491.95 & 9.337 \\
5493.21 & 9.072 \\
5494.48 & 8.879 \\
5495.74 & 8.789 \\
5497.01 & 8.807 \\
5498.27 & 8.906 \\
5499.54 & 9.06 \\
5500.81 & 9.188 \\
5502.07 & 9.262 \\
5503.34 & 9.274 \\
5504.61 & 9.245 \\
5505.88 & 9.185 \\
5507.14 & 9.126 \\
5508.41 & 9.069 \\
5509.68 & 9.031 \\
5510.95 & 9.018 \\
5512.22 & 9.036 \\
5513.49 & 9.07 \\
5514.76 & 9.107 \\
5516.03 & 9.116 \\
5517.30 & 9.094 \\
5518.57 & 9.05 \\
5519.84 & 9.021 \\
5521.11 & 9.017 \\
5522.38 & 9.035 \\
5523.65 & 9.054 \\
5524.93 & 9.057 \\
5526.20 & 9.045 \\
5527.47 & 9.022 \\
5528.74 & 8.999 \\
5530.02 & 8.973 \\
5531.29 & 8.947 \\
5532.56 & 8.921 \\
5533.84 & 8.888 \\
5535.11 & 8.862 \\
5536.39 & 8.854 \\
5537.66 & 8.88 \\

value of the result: 0.12 mag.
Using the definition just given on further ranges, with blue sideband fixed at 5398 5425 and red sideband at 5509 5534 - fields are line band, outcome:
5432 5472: -0.14 mag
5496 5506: 0.08 mag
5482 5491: 0.04 mag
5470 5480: 0.02 mag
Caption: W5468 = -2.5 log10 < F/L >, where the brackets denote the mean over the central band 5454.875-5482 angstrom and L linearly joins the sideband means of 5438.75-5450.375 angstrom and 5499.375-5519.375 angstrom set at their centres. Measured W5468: 0.10 mag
